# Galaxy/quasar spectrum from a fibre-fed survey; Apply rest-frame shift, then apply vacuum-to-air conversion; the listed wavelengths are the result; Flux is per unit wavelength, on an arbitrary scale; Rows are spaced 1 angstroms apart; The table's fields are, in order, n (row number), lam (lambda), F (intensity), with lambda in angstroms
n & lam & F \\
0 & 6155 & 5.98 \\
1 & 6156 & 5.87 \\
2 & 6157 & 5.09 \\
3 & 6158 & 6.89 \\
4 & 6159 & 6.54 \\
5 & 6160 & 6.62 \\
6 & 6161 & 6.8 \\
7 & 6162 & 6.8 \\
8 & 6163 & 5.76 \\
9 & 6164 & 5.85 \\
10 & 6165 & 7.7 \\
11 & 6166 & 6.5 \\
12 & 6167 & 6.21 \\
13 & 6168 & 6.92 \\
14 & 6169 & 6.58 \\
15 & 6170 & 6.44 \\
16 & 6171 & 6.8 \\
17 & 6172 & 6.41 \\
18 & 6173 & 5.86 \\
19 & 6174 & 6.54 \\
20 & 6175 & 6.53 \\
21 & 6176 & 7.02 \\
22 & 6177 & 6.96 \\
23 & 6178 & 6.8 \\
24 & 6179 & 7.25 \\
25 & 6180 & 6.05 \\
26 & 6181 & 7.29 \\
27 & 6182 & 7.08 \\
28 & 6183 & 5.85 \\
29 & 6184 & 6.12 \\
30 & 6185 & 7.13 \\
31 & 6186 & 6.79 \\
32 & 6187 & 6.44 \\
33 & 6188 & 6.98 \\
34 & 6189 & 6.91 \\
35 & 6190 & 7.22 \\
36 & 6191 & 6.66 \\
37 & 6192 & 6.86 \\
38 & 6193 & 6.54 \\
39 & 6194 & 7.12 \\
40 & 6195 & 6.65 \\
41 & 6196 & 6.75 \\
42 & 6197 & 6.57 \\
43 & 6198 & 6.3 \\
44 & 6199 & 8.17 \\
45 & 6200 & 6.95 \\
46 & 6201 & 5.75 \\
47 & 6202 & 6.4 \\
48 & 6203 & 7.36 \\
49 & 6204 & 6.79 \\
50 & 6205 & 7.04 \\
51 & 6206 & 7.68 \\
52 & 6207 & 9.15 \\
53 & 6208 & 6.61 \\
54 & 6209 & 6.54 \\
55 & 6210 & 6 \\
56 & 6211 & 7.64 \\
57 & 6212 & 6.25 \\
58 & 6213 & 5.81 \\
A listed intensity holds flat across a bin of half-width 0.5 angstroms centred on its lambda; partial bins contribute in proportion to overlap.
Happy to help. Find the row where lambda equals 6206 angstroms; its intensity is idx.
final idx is 7.68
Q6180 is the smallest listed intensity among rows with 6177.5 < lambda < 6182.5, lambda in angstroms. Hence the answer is 6.05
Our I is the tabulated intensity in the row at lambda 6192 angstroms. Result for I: 6.86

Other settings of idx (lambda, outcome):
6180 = 6.05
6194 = 7.12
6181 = 7.29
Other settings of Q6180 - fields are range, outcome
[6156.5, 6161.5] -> 5.09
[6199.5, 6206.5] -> 5.75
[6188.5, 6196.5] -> 6.54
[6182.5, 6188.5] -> 5.85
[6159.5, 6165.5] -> 5.76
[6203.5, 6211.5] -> 6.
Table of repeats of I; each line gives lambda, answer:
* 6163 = 5.76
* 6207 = 9.15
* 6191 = 6.66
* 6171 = 6.8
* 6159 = 6.54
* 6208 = 6.61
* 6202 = 6.4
